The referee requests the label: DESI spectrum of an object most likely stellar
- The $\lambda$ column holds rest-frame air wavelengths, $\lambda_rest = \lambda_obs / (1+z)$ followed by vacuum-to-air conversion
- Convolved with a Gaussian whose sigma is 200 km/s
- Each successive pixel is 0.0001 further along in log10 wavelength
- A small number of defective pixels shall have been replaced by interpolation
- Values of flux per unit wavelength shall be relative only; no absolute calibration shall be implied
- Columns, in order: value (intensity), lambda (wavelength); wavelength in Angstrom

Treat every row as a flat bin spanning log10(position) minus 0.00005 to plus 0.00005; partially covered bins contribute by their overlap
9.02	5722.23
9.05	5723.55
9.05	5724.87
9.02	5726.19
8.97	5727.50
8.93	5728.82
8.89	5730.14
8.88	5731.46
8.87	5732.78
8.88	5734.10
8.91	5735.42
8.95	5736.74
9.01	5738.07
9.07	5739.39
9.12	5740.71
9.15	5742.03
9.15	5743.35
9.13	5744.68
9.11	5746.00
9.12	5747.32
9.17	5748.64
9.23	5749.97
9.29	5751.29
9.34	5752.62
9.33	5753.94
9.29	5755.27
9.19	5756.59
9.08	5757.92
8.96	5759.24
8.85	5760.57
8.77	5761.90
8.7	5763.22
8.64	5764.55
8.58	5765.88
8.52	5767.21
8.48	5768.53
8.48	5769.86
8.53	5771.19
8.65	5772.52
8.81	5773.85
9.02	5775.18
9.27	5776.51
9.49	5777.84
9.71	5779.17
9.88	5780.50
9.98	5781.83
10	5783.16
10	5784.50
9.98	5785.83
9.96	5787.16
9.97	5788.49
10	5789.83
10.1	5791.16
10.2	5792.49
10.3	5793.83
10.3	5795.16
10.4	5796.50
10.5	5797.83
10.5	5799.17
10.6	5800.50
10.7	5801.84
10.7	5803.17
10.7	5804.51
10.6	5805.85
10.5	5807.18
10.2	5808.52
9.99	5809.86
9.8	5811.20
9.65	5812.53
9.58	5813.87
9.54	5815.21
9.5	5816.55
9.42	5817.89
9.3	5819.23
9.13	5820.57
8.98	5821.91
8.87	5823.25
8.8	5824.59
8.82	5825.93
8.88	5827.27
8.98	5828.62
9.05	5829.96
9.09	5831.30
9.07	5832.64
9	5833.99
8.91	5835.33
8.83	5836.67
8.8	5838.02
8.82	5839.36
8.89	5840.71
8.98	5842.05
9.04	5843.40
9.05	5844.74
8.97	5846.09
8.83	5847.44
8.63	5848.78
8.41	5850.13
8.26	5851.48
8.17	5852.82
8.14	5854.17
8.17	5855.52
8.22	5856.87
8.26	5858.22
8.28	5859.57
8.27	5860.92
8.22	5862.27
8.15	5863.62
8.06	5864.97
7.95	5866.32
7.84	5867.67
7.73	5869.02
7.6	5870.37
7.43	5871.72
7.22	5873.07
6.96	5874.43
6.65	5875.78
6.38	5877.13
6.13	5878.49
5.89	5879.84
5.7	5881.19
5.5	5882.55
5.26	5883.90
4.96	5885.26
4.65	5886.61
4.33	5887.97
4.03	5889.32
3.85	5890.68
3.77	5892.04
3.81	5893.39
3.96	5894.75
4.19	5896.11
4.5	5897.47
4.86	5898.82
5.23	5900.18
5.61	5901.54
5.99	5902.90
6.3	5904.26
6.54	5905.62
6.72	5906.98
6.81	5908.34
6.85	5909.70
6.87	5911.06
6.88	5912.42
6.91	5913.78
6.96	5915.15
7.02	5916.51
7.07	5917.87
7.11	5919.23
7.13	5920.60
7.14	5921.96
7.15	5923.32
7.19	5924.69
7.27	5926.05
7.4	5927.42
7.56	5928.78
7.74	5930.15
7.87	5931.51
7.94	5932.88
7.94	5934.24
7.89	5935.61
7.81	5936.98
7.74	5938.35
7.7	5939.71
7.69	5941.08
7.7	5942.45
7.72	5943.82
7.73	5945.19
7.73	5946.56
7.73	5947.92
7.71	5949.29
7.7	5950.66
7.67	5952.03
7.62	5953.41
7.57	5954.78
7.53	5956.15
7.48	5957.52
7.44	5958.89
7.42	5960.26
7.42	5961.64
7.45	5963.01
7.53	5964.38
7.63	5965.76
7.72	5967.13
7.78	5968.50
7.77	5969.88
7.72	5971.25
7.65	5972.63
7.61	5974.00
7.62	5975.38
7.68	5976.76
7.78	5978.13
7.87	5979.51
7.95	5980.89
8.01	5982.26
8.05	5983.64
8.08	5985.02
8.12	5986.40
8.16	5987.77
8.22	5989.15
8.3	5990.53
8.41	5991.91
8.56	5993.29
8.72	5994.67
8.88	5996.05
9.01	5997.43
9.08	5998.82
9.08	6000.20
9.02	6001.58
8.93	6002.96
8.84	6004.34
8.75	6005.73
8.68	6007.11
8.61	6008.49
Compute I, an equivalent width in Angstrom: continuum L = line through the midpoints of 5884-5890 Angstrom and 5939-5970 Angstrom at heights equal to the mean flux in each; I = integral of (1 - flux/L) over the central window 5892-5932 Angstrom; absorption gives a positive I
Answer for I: -4.5 Angstrom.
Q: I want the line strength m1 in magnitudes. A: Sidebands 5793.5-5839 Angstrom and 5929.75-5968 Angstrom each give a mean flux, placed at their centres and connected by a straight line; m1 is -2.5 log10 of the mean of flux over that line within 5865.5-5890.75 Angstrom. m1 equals 0.38 mag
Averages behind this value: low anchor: 9.64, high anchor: 7.67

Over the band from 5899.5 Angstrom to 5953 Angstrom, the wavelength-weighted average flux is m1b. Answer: 7.23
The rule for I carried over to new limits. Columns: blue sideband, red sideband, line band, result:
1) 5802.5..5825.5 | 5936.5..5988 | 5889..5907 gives 7.7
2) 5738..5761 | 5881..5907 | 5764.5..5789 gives -2.7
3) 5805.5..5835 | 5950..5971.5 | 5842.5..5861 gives 1.0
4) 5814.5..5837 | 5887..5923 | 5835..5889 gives 0.4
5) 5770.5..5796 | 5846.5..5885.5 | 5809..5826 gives -1.1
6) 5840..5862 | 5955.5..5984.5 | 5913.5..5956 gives 2.1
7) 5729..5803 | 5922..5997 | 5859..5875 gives 1.4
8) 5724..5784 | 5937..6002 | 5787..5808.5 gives -3.8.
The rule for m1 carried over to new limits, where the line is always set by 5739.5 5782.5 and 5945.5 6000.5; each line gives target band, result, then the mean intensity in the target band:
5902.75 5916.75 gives 0.22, 6.73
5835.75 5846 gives -0.03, 8.92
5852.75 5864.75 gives 0.04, 8.2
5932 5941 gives 0.04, 7.83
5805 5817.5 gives -0.13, 9.93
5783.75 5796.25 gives -0.14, 10.1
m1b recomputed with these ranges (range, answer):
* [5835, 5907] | 6.91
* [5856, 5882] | 7.41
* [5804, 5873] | 8.85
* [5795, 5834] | 9.71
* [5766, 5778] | 8.77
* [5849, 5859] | 8.25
